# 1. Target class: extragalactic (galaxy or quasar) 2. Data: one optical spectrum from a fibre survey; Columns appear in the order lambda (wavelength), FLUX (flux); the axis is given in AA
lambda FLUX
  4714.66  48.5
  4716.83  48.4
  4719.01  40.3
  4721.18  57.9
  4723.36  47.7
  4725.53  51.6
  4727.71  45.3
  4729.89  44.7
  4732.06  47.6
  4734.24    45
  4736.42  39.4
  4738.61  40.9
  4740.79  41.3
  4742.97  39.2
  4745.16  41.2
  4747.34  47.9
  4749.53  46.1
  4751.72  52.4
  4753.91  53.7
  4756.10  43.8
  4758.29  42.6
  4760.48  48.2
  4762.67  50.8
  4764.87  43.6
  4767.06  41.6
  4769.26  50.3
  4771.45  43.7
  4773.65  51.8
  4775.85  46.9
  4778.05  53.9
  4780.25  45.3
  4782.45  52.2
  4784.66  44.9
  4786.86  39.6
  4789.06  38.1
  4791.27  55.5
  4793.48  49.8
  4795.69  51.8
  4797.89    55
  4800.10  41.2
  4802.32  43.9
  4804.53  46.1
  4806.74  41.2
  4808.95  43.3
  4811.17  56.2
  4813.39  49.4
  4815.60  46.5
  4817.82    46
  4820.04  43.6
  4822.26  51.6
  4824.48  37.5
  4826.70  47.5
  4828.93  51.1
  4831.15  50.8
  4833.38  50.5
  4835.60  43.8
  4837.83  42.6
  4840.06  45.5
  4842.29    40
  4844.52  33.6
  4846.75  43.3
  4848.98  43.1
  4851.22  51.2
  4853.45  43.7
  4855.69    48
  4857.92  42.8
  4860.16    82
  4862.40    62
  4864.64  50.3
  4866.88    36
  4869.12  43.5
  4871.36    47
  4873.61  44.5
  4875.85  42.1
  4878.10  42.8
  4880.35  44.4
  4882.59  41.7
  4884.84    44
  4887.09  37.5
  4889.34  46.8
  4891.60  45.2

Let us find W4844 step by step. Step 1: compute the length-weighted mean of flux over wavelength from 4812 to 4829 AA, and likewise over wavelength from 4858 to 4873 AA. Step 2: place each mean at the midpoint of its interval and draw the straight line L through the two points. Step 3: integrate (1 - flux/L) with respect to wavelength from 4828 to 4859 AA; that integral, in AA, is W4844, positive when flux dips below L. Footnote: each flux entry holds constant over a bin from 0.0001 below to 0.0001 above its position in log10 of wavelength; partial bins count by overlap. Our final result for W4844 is 2.8 AA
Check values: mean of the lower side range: 46.5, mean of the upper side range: 52.4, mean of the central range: 45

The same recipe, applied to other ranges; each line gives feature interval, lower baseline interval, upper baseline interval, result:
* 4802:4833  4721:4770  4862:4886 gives -1.1 AA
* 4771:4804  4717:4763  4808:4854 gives -1.2 AA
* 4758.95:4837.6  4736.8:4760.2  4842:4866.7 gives -0.7 AA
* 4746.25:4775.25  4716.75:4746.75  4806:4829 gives -1.2 AA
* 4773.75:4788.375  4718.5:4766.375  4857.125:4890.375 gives -0.3 AA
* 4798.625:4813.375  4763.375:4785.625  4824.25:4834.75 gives 0.6 AA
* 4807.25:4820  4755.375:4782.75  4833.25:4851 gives -0.9 AA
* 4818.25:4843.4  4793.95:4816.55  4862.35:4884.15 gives 0.3 AA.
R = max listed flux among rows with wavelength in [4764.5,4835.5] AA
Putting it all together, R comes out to 56.2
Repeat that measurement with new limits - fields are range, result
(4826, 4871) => 82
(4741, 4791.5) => 55.5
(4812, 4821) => 49.4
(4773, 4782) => 53.9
